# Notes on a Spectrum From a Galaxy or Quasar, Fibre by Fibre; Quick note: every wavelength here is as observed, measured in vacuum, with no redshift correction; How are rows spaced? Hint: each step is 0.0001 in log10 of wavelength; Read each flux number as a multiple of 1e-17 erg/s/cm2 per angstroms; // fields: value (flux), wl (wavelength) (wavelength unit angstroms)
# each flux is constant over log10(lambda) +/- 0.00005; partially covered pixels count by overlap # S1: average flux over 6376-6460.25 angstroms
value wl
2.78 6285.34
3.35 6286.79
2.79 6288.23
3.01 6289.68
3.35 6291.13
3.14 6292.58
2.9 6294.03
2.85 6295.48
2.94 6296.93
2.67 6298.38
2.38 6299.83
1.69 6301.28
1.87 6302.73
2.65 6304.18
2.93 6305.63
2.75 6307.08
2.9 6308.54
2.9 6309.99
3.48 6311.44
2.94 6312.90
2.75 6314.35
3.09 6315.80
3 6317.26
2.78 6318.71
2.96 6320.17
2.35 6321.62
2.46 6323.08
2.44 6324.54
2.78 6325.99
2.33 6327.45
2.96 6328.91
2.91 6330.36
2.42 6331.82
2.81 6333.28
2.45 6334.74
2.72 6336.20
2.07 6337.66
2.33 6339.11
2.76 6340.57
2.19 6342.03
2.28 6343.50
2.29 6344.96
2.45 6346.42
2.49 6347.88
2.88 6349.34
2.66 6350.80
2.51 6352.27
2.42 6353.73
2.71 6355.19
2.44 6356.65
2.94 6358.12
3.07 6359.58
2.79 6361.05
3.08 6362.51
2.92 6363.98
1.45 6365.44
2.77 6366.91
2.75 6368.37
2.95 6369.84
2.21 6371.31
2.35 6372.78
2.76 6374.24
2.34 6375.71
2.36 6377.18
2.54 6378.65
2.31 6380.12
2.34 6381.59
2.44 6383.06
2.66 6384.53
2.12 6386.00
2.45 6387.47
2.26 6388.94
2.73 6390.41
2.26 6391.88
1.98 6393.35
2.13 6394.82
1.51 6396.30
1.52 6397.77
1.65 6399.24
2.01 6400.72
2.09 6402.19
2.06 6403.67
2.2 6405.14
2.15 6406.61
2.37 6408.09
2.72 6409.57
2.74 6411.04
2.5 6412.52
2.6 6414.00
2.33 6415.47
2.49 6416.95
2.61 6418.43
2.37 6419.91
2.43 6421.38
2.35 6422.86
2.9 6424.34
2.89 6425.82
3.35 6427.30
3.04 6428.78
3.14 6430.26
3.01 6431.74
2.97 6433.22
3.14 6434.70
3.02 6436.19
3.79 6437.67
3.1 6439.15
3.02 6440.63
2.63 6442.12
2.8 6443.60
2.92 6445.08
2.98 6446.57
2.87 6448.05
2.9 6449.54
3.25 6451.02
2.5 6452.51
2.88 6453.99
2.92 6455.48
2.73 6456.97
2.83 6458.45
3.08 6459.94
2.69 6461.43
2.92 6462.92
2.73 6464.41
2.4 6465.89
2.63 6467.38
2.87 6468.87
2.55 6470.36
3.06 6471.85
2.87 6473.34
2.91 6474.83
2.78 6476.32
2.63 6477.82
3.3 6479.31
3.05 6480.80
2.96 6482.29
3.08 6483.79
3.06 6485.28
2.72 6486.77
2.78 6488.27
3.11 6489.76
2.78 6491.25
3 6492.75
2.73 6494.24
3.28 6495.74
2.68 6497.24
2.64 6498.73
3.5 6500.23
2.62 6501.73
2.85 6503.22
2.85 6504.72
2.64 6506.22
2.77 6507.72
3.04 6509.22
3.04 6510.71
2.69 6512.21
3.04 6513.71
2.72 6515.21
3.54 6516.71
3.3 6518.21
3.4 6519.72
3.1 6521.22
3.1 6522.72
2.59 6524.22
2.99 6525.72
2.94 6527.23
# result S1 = 2.59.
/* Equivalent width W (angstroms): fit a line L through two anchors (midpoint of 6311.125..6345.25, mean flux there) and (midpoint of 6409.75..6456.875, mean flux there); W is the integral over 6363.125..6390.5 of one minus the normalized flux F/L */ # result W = 2.8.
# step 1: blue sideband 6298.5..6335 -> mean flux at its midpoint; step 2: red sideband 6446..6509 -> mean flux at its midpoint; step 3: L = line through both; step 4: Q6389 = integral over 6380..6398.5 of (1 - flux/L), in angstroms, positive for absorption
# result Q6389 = 3.7 angstroms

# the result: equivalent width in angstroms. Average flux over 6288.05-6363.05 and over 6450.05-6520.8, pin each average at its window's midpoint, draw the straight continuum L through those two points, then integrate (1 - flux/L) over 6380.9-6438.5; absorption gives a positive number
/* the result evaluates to 6.27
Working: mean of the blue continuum 2.68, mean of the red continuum 2.9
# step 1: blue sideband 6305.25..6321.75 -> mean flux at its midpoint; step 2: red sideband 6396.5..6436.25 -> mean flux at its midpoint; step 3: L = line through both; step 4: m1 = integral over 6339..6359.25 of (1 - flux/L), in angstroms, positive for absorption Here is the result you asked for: 1.75 angstroms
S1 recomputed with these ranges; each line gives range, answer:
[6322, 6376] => 2.57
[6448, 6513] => 2.87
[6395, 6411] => 2.06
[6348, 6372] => 2.66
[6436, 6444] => 3.08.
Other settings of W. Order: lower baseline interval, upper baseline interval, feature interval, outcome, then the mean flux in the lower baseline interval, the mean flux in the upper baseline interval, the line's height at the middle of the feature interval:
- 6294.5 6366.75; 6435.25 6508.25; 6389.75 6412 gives 4.99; 2.63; 2.89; 2.76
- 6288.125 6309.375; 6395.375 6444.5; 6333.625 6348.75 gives 1.45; 2.72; 2.59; 2.67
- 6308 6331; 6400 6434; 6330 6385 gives 3.59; 2.81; 2.58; 2.72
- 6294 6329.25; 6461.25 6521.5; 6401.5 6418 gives 2.49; 2.7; 2.91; 2.82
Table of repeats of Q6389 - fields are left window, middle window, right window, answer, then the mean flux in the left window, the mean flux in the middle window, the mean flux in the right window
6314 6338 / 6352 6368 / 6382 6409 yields -1.6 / 2.67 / 2.65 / 2.15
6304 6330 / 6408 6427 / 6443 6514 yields 1.7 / 2.81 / 2.59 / 2.87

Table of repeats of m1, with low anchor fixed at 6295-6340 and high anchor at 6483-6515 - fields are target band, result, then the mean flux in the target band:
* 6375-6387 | 1.5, 2.39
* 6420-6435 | -0.5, 2.89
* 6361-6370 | 0.3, 2.65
